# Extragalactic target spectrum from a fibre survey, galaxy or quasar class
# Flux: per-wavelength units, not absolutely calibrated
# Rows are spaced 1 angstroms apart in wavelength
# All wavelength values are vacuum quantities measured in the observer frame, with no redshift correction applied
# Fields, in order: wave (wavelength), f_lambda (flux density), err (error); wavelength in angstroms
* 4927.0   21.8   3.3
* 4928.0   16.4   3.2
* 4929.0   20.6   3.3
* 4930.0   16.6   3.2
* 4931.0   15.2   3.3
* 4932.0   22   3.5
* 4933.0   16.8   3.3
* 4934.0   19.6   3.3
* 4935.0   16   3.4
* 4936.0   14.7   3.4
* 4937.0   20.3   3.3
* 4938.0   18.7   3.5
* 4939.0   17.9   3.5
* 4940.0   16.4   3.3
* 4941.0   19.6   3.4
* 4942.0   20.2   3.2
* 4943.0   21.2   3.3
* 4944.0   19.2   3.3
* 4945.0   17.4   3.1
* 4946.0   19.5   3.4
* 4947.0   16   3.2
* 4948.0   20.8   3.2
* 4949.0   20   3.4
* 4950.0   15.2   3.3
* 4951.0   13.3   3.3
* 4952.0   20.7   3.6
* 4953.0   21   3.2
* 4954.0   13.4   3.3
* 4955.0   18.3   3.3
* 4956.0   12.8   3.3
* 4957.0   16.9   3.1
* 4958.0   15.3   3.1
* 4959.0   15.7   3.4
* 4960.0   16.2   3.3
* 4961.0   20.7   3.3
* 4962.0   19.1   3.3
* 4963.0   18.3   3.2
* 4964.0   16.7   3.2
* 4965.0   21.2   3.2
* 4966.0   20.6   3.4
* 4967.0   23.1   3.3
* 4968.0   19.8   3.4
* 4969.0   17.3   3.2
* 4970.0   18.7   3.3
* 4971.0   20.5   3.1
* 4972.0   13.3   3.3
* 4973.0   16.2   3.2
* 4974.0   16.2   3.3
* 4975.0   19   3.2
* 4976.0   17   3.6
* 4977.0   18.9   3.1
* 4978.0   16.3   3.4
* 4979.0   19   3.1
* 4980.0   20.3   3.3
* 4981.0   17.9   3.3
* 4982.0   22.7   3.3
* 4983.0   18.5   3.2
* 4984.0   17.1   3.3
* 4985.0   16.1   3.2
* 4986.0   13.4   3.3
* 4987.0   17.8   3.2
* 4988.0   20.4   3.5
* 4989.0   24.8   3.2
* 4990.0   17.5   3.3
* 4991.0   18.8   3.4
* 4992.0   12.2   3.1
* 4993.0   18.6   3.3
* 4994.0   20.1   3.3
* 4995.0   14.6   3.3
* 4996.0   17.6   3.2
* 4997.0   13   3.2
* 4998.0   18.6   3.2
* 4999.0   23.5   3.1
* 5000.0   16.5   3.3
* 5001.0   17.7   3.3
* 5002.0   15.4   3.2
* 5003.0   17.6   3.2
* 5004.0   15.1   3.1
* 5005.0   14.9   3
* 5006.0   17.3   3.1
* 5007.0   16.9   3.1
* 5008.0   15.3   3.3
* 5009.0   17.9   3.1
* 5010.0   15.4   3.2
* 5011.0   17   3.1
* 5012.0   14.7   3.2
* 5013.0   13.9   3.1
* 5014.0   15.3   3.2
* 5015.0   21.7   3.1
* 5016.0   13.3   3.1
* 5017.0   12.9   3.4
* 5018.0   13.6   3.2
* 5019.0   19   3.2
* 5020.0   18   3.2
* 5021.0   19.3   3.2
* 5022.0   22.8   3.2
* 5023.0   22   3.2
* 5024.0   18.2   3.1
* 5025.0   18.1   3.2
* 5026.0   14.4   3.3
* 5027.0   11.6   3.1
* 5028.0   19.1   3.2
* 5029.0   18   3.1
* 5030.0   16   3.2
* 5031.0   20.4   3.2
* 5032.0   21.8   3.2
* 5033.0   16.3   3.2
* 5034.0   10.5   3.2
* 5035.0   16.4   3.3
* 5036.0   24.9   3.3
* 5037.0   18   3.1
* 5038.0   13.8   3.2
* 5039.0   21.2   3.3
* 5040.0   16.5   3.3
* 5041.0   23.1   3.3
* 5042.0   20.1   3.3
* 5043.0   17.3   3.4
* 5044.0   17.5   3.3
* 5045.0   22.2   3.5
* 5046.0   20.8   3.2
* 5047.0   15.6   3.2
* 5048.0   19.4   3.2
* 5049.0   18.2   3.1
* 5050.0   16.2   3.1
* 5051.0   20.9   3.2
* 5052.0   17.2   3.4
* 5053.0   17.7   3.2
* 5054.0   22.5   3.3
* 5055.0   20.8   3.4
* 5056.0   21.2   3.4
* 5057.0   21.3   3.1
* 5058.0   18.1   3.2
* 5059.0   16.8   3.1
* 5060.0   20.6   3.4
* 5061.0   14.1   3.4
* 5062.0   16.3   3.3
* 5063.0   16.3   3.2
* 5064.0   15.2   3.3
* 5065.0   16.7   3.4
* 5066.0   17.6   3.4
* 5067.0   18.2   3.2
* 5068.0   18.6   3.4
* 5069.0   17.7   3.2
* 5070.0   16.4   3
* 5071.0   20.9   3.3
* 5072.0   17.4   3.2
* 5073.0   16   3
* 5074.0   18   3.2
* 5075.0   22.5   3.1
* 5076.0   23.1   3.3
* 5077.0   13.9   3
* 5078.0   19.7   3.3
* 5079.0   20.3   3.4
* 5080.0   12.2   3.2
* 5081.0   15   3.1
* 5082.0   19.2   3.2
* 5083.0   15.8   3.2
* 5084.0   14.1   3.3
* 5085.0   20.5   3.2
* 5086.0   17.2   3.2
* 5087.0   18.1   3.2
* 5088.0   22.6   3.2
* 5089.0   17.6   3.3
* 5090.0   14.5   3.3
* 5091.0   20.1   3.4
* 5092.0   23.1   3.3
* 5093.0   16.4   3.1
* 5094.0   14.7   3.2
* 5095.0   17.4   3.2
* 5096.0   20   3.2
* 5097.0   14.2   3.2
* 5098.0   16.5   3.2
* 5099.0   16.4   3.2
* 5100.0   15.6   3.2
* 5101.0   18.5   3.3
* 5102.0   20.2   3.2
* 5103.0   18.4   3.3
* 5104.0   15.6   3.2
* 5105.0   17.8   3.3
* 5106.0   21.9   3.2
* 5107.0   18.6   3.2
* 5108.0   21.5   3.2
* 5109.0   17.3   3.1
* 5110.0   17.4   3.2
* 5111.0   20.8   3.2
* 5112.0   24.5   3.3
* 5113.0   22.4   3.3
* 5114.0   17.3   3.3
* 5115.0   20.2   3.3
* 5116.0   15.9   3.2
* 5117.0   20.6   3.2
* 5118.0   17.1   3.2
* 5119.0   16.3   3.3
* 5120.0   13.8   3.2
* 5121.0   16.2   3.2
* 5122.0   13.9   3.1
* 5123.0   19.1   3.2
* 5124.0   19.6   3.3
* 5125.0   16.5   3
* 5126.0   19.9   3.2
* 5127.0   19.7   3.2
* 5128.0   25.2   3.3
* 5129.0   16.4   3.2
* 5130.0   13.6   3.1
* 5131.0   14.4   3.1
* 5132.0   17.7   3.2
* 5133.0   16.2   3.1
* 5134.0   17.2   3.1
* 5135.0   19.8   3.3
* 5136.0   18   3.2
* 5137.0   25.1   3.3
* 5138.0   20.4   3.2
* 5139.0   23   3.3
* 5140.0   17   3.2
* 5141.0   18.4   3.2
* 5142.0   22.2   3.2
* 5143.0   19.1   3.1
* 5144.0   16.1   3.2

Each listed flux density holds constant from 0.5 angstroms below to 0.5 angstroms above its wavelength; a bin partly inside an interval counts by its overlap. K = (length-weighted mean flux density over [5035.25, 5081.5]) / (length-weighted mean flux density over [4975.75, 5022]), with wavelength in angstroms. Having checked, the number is 1.06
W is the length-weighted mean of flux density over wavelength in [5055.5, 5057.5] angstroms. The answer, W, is 21.2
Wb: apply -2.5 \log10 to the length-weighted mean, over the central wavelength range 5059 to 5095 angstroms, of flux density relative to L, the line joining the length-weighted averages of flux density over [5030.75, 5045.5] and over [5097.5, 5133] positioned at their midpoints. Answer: 0.04 mag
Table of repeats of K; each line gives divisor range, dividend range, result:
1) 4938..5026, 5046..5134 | 1.02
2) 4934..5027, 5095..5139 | 1.04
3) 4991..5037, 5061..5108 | 1.04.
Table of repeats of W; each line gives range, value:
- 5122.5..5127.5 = 19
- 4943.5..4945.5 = 18.3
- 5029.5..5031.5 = 18.2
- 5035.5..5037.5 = 21.4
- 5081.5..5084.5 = 16.4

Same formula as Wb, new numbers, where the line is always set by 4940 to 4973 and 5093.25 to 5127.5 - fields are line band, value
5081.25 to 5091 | 0.02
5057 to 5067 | 0.06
